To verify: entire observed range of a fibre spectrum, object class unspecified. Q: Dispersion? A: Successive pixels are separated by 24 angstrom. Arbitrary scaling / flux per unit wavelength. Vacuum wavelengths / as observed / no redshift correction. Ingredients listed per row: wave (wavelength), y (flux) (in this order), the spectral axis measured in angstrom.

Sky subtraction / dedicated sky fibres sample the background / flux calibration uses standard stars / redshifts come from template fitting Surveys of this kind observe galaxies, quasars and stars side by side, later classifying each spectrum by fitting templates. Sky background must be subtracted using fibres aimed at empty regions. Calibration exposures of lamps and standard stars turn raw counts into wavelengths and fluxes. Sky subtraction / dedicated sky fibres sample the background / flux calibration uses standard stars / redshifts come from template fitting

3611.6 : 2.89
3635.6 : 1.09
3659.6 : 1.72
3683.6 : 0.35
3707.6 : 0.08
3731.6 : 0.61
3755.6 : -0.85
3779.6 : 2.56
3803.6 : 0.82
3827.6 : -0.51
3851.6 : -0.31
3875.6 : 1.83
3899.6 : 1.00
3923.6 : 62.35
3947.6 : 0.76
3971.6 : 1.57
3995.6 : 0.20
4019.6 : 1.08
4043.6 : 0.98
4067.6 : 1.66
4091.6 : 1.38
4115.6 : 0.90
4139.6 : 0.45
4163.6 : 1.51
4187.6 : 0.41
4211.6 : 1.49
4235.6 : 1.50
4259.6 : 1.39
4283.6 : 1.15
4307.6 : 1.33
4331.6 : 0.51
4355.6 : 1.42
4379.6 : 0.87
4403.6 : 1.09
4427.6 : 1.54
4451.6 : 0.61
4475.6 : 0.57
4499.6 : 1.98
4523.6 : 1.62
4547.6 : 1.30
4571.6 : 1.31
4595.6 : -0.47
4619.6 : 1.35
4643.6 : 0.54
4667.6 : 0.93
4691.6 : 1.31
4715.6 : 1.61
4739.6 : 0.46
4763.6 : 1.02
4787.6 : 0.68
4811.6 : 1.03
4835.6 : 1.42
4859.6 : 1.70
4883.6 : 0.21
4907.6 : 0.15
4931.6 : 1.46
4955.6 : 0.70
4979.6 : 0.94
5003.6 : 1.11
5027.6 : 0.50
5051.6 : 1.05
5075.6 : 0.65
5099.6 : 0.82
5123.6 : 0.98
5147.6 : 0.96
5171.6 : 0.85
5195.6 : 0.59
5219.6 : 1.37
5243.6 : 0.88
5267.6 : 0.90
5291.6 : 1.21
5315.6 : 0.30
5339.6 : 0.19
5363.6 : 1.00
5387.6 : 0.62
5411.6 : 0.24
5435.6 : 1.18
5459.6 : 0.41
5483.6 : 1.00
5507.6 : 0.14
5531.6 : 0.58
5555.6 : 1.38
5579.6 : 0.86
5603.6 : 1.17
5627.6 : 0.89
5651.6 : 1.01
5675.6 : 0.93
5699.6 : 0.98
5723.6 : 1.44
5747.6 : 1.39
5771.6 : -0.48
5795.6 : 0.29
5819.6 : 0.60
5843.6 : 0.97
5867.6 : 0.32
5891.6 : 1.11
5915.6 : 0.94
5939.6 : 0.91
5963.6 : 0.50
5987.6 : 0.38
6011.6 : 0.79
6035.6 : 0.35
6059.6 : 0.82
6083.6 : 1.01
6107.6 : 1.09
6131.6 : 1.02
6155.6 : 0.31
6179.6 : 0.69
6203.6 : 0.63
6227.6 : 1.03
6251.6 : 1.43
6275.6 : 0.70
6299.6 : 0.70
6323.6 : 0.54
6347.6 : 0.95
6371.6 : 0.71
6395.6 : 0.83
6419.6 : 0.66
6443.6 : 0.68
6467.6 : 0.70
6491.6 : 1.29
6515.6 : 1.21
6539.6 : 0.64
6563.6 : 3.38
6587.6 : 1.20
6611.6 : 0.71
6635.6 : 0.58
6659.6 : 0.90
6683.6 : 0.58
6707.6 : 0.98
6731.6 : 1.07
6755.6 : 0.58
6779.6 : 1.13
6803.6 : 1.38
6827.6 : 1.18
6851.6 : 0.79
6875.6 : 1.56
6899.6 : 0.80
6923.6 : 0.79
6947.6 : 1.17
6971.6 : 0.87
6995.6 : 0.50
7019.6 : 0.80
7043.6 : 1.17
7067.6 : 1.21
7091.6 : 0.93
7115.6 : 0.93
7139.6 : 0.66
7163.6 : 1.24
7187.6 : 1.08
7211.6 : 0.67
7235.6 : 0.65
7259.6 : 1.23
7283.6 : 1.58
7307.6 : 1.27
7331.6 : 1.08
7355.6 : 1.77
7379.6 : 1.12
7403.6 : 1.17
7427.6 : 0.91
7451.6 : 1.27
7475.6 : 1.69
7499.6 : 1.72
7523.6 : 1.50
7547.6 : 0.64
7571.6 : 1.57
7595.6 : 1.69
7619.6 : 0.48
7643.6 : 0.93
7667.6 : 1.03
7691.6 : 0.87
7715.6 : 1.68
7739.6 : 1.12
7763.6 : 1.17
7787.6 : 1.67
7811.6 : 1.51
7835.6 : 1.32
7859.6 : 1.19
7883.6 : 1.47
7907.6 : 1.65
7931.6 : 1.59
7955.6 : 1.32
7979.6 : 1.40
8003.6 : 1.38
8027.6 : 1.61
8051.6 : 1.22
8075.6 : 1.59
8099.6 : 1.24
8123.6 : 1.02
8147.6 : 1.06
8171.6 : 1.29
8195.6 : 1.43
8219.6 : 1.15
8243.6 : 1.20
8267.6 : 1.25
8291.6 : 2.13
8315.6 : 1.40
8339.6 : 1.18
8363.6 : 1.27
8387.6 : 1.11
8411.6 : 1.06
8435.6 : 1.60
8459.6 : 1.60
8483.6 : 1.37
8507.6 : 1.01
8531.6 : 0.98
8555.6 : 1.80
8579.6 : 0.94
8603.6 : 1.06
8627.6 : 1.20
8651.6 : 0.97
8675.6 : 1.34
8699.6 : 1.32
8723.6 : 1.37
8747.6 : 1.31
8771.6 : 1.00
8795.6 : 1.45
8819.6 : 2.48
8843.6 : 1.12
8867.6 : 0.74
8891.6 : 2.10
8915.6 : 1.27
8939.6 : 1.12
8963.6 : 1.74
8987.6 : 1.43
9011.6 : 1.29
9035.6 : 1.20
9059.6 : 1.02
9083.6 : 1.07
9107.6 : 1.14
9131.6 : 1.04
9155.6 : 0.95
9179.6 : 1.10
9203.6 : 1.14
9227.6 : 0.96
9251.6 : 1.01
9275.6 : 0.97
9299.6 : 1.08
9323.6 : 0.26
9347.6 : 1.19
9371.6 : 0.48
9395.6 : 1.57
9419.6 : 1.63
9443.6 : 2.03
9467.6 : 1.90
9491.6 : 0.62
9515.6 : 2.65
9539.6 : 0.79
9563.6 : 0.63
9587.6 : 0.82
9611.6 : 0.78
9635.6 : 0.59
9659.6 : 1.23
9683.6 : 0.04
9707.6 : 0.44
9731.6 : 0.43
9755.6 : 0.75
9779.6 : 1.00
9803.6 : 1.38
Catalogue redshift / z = 0.759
